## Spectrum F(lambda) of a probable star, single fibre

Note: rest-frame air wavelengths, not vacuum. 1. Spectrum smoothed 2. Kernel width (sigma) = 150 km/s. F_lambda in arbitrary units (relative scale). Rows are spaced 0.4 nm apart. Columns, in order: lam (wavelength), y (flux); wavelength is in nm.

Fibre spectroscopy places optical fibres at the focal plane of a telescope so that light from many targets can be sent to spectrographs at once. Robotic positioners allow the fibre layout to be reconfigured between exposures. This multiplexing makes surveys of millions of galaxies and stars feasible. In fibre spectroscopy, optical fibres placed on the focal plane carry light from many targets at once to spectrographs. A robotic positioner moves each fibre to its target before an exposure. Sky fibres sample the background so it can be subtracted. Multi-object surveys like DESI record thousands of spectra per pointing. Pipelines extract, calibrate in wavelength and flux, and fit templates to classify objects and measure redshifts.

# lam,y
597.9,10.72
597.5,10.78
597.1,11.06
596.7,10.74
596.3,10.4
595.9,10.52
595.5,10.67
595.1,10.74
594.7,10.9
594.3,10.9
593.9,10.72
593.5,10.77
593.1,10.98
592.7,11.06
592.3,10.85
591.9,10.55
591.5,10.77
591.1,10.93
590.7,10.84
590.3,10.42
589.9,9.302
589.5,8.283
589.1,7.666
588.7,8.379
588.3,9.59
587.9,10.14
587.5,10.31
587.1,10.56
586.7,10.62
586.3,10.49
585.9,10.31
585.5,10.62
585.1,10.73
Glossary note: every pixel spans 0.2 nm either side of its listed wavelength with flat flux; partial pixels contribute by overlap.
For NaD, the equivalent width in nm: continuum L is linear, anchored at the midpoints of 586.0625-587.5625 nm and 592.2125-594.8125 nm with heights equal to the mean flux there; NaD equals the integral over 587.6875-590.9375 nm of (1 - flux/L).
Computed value 0.40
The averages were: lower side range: 10.5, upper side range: 10.9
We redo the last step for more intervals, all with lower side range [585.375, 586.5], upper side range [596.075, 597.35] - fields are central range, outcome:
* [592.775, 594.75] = -0.038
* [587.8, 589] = 0.155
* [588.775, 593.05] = 0.218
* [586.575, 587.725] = 0.001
